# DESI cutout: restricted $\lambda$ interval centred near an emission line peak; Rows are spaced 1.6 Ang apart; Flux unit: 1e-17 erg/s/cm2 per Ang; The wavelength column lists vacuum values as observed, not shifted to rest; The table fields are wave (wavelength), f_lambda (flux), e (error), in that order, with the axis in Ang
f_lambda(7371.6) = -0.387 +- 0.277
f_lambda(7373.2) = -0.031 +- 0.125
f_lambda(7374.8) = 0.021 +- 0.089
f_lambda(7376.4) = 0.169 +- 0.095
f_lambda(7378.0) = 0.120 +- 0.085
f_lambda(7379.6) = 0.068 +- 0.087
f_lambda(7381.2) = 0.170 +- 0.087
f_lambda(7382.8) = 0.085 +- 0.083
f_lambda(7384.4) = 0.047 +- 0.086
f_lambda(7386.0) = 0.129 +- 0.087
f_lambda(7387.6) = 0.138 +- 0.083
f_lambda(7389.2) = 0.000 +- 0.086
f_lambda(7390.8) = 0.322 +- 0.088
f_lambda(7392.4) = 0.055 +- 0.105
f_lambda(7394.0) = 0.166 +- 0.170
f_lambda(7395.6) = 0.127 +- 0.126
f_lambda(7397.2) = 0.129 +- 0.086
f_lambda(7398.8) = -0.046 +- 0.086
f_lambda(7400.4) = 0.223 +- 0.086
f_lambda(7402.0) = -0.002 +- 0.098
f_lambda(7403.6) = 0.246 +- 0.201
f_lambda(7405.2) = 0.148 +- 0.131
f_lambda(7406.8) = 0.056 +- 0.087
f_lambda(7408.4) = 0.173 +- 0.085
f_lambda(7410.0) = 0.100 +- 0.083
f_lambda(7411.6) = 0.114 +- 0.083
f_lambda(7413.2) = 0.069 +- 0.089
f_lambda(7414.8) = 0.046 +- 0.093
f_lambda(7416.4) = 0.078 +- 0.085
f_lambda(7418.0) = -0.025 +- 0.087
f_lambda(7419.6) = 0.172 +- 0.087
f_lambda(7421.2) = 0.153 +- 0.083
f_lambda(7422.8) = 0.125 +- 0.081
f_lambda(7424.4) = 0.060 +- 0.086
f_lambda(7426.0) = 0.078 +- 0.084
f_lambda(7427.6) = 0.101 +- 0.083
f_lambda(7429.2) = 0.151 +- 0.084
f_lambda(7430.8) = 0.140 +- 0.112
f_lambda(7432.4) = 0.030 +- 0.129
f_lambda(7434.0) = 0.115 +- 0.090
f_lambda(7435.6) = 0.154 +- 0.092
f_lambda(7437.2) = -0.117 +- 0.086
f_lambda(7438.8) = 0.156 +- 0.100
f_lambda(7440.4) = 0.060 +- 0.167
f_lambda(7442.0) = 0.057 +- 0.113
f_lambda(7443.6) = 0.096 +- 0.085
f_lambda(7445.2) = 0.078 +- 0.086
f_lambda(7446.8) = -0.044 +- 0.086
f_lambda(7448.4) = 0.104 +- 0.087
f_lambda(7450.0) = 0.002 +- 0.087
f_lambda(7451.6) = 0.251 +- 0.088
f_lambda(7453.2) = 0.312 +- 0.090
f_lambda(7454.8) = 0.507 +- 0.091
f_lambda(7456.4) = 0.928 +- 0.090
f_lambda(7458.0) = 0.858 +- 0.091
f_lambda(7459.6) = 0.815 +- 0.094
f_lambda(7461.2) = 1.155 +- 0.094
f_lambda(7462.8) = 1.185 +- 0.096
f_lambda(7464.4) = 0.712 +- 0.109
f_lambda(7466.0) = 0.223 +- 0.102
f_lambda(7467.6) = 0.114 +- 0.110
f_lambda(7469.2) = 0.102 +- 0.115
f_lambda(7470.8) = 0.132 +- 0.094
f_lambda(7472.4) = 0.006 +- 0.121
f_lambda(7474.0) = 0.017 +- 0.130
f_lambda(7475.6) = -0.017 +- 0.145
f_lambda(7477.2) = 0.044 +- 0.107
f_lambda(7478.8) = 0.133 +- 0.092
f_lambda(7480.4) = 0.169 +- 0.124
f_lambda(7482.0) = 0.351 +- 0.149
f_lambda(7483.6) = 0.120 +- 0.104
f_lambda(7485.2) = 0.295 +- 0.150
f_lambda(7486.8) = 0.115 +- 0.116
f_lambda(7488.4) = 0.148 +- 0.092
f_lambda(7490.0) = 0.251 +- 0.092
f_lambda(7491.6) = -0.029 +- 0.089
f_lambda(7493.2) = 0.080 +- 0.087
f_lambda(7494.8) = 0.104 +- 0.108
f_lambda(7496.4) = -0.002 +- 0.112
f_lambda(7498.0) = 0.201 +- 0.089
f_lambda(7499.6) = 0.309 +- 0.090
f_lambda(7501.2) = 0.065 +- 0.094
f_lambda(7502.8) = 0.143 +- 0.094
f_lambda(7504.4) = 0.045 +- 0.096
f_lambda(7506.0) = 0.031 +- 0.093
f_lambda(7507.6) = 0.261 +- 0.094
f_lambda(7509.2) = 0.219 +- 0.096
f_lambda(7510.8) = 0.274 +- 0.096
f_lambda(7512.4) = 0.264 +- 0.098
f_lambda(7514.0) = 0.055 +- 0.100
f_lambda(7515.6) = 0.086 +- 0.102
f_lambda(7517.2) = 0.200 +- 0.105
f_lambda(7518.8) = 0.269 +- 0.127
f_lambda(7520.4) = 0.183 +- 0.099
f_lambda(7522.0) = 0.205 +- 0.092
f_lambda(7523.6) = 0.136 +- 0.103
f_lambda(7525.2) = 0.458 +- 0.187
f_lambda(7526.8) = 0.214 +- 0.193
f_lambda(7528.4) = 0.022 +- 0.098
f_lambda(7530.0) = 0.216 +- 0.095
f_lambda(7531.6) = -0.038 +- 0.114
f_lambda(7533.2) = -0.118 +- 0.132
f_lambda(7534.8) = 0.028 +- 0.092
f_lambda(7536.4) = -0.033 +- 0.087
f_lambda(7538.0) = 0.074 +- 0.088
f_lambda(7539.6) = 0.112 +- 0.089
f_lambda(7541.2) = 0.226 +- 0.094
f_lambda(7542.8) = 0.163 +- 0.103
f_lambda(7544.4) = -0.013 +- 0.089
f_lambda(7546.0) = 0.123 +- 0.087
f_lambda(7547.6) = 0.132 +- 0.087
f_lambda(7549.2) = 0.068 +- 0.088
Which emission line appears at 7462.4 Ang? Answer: [O II] 3727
